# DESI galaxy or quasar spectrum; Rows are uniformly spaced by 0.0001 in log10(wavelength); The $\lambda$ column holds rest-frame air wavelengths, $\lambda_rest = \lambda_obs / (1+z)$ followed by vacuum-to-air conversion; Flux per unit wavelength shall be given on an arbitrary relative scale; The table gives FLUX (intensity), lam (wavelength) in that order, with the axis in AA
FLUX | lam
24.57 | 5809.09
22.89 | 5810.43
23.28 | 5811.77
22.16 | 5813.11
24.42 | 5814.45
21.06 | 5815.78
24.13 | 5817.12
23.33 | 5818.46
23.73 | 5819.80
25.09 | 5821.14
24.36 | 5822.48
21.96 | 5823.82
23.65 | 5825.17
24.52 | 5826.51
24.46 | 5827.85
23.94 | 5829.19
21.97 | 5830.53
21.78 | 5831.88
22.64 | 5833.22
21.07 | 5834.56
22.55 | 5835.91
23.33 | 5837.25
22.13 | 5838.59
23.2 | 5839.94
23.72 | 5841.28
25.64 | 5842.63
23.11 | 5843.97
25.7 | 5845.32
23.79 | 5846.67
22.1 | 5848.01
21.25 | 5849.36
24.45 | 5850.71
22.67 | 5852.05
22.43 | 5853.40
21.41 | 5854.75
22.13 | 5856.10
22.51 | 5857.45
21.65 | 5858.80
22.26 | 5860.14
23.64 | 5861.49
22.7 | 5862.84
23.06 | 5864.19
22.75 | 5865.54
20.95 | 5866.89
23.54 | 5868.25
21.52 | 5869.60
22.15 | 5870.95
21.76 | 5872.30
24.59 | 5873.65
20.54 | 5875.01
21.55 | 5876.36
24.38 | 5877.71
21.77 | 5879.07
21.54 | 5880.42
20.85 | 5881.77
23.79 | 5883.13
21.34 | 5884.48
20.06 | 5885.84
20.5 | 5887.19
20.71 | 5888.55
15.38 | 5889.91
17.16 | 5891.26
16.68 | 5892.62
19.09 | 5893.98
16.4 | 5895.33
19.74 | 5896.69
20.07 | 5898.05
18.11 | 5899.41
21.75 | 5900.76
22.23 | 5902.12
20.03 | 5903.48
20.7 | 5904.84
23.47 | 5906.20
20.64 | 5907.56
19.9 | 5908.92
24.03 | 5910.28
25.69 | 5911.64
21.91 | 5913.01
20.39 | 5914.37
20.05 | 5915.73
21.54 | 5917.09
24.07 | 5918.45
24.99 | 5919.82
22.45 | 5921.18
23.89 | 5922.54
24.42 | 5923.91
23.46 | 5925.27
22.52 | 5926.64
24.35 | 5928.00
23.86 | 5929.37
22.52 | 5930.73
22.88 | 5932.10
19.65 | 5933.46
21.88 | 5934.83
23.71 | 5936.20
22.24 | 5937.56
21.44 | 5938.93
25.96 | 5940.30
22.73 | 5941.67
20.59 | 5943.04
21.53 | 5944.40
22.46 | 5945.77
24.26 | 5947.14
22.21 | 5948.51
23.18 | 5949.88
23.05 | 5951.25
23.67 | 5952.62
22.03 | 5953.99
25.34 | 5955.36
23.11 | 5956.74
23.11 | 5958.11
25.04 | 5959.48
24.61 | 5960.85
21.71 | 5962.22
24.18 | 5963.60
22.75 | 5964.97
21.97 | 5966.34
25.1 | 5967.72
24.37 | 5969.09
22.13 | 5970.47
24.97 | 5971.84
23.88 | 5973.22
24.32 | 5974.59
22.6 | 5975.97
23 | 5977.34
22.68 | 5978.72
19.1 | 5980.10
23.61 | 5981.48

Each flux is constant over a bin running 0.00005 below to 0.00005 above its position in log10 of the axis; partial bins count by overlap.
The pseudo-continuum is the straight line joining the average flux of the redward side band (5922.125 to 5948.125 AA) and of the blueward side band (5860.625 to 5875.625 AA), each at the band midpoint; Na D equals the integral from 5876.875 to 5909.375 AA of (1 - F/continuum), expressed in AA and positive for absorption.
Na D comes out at 3.4 AA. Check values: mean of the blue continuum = 22.5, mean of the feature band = 20.3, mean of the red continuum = 22.8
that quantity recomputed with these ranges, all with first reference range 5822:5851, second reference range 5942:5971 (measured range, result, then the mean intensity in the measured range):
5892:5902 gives 1.79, 19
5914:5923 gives 0.26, 22.5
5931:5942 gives 0.29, 22.5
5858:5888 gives 1.39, 22.1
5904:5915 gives 0.53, 22.1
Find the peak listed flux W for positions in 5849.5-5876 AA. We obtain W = 24.59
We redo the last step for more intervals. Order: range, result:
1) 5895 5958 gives 25.96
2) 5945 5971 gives 25.34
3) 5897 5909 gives 23.47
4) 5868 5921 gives 25.69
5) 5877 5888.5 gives 24.38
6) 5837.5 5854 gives 25.7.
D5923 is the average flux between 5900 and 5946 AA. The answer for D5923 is 22.5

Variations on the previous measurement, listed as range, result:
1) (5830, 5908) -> 21.7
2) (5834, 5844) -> 23.1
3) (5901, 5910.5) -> 21.5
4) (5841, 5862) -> 23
